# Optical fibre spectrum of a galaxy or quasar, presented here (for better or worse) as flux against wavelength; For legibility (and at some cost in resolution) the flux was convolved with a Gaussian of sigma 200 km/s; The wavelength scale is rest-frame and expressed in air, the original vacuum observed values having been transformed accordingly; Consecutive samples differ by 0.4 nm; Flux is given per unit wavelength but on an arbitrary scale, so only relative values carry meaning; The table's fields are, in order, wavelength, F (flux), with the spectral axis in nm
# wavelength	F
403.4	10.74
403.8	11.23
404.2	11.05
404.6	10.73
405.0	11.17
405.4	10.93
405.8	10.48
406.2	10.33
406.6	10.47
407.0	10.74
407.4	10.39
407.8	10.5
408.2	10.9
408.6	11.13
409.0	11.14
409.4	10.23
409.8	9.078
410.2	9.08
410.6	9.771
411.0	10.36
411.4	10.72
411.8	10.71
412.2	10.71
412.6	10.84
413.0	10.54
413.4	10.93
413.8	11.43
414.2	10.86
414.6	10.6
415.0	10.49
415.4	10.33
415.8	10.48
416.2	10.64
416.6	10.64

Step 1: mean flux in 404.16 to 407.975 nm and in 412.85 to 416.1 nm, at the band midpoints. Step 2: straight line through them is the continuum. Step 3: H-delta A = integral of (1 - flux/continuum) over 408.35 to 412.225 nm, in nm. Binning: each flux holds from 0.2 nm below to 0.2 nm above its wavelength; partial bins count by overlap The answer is 0.15 nm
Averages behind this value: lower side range 10.7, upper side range 10.7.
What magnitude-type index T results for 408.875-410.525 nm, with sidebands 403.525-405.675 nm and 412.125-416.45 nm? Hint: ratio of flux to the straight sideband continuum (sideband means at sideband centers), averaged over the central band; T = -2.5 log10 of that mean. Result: 0.11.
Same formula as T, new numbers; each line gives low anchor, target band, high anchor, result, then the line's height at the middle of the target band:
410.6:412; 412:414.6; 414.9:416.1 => -0.041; 10.5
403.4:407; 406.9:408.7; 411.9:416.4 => 0.006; 10.8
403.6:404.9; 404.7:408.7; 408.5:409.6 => 0.022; 10.9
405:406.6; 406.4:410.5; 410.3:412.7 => 0.021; 10.5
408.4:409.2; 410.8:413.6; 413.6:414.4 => 0.045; 11.1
